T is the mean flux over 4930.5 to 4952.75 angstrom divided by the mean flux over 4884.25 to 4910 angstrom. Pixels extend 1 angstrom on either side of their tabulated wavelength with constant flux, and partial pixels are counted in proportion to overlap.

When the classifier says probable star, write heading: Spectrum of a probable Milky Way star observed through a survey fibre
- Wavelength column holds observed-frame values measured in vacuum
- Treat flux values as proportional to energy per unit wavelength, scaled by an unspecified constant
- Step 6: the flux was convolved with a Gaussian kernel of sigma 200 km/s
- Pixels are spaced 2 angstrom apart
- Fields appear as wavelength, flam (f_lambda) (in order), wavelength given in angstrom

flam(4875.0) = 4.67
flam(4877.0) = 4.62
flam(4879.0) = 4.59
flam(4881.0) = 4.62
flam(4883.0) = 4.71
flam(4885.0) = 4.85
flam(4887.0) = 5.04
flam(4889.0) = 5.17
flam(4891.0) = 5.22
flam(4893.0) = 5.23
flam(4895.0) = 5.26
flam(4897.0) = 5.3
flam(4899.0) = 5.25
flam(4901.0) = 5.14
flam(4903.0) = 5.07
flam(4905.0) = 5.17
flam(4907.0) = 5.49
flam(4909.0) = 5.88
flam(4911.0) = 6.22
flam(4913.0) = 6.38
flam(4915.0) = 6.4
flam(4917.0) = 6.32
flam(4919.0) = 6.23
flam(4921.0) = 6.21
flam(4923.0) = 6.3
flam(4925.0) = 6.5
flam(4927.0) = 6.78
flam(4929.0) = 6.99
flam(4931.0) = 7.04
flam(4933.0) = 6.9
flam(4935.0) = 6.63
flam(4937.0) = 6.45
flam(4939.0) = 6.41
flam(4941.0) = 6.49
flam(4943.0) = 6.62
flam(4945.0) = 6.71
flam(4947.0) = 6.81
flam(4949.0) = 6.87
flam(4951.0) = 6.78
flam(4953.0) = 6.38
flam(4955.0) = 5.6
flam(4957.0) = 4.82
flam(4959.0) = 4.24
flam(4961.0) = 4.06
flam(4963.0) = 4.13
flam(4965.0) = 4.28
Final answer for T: 1.28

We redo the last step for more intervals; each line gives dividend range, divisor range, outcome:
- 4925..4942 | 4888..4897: 1.28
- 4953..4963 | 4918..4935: 0.72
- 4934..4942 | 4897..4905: 1.26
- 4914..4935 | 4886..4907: 1.26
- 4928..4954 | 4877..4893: 1.37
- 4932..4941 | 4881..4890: 1.34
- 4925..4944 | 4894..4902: 1.28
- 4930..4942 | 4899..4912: 1.21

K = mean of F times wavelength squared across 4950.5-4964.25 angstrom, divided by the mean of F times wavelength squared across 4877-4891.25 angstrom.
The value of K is 1.08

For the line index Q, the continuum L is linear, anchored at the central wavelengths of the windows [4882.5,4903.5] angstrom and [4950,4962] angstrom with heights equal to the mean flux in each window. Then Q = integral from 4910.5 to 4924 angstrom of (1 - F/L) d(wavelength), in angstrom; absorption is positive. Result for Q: -2.86 angstrom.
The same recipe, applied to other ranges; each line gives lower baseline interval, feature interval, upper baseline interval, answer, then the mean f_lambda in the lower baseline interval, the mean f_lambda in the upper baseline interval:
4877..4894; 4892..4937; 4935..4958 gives -3.38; 4.91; 6.37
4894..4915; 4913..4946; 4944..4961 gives -4.68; 5.56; 5.91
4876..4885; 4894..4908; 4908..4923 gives 0.85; 4.66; 6.24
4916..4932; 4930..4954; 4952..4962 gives -4.11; 6.55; 5.02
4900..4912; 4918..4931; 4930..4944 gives -0.75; 5.5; 6.65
